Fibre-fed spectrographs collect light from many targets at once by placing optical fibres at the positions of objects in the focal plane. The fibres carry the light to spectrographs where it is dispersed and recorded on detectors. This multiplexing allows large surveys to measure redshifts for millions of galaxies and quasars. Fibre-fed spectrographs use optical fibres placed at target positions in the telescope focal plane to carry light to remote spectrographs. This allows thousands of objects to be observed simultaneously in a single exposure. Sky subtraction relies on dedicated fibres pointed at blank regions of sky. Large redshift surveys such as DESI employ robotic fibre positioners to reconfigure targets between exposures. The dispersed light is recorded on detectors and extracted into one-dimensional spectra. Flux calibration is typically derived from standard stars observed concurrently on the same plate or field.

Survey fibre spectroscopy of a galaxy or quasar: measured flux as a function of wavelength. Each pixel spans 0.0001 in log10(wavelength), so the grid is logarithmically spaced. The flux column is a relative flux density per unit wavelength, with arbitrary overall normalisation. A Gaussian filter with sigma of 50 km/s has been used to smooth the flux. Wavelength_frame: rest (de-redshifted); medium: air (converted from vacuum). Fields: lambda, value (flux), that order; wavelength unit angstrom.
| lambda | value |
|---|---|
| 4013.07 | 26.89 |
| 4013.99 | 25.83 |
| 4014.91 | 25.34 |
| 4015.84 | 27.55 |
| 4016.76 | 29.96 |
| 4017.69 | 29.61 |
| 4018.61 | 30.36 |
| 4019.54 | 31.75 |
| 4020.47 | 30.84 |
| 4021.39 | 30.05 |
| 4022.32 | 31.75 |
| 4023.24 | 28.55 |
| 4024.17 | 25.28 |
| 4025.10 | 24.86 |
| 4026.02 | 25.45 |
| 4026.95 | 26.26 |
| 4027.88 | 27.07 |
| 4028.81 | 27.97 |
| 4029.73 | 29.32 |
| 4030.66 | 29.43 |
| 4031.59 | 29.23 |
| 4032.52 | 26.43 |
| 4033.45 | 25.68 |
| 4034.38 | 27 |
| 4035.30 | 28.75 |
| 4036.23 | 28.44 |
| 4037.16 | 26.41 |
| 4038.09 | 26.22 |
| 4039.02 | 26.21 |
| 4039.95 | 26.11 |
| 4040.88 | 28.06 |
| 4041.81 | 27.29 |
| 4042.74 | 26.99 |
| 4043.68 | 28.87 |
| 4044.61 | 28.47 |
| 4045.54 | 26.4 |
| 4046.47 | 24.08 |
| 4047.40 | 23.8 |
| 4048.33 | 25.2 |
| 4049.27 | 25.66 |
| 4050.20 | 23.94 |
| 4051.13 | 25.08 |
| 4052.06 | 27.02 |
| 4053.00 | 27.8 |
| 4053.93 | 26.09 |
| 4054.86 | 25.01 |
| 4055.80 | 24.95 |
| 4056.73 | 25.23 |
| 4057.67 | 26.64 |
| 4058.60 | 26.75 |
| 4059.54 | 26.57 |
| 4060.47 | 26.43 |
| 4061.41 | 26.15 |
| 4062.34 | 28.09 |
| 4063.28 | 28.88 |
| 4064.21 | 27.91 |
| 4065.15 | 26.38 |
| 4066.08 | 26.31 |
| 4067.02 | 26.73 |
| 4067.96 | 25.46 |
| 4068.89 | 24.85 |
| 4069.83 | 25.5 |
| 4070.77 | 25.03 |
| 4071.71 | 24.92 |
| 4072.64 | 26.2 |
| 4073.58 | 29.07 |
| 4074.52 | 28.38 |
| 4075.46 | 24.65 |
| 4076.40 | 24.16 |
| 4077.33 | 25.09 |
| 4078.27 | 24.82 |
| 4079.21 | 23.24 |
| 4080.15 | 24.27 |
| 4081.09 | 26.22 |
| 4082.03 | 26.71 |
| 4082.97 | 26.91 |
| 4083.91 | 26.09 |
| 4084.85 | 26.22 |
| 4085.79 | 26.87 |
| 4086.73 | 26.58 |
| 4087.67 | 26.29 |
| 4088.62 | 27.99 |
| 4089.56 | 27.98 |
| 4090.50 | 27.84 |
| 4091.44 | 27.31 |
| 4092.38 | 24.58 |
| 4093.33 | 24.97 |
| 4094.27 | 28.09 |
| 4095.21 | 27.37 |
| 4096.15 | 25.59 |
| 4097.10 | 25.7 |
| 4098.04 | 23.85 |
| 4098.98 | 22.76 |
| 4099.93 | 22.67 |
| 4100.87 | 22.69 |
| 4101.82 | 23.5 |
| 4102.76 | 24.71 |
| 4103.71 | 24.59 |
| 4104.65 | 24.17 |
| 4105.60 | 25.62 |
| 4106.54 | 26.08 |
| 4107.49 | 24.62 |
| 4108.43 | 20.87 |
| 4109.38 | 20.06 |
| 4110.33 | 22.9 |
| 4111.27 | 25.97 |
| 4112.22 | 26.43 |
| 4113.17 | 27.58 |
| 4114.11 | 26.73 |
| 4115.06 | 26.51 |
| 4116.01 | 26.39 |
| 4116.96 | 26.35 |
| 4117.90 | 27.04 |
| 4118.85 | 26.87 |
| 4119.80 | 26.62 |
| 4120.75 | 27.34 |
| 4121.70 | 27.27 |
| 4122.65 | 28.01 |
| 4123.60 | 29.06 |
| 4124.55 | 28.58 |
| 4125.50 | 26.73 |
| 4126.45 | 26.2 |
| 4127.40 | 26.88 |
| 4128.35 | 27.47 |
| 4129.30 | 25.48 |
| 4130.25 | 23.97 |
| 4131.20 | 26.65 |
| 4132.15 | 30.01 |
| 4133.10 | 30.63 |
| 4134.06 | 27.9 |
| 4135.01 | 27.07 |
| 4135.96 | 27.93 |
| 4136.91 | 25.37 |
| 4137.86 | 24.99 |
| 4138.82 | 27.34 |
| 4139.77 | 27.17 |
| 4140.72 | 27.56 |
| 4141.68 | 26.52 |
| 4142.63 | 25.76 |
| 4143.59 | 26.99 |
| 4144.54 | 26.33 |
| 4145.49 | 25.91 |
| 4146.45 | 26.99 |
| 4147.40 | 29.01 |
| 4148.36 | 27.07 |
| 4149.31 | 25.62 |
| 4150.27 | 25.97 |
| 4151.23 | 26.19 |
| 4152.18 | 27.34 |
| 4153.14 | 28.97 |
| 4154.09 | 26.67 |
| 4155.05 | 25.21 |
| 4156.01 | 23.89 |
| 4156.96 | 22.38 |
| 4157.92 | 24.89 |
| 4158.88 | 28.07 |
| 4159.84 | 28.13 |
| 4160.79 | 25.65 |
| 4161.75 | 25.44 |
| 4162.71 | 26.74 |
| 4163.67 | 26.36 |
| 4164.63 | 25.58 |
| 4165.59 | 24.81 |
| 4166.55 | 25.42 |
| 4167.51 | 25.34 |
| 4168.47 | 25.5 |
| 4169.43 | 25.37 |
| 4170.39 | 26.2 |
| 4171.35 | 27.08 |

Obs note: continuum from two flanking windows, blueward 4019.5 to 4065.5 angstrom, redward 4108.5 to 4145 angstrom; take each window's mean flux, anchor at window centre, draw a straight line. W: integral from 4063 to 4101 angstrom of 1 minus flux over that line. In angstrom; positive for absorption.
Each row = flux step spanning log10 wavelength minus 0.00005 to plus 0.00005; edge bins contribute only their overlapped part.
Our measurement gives 1.26 angstrom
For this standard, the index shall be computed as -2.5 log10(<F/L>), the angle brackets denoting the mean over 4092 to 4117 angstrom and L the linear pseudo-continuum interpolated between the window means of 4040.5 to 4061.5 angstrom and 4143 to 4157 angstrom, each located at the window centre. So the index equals 0.06 mag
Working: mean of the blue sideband 26.2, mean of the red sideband 26.4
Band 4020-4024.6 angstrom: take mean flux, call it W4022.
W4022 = 29.3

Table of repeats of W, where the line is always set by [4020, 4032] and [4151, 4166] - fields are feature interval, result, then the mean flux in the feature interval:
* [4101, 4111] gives 1.2 angstrom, 23.7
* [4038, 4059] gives 1.2 angstrom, 26.2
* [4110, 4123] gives 0.0 angstrom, 26.6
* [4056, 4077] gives 0.9 angstrom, 26.4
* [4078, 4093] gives 0.5 angstrom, 26.2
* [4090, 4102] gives 0.8 angstrom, 25.2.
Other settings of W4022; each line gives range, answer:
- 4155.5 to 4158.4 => 23.7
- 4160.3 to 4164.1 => 26.1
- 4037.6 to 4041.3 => 26.6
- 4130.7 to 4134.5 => 28.7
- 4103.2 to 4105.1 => 24.4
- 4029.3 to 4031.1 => 29.3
